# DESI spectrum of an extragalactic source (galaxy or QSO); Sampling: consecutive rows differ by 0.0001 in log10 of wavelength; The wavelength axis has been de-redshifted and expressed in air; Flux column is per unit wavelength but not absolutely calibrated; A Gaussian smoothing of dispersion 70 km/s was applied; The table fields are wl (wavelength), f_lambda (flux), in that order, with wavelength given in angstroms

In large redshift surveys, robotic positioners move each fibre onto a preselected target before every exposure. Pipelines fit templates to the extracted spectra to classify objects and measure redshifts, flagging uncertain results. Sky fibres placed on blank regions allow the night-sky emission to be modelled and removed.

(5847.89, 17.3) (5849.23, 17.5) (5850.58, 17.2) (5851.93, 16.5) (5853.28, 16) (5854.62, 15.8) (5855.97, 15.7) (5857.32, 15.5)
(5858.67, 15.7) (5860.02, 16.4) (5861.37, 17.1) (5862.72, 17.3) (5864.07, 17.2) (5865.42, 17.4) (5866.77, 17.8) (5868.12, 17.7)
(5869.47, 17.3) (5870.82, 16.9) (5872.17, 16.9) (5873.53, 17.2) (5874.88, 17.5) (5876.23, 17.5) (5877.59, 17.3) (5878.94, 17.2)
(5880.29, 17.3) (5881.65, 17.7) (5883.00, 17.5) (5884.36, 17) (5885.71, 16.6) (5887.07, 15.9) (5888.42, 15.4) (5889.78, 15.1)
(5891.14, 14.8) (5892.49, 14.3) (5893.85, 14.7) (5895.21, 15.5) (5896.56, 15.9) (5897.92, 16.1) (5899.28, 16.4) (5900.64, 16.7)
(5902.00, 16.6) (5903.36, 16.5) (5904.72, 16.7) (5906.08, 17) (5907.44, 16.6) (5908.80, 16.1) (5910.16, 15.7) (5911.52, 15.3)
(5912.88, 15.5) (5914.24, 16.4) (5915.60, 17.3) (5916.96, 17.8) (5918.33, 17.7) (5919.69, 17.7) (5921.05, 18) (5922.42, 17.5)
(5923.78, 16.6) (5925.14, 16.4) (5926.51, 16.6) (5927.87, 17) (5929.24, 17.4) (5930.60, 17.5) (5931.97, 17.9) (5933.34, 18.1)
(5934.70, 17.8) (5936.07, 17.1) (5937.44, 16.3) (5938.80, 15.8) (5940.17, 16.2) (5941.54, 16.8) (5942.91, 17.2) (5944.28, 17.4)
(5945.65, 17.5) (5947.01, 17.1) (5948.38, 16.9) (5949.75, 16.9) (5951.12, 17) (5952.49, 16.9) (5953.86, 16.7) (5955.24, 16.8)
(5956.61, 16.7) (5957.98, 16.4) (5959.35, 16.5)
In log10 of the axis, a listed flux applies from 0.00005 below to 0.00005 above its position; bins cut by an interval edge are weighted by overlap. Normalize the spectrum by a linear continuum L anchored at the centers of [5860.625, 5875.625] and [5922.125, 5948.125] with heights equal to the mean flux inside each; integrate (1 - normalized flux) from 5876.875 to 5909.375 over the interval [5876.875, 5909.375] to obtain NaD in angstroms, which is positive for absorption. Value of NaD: 1.7 angstroms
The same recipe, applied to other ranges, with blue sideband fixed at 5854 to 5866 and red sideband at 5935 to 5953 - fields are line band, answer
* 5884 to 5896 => 0.8 angstroms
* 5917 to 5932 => -0.5 angstroms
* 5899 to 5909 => 0.0 angstroms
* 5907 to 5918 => 0.2 angstroms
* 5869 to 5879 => -0.4 angstroms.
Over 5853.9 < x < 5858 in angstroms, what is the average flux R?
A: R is 15.7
